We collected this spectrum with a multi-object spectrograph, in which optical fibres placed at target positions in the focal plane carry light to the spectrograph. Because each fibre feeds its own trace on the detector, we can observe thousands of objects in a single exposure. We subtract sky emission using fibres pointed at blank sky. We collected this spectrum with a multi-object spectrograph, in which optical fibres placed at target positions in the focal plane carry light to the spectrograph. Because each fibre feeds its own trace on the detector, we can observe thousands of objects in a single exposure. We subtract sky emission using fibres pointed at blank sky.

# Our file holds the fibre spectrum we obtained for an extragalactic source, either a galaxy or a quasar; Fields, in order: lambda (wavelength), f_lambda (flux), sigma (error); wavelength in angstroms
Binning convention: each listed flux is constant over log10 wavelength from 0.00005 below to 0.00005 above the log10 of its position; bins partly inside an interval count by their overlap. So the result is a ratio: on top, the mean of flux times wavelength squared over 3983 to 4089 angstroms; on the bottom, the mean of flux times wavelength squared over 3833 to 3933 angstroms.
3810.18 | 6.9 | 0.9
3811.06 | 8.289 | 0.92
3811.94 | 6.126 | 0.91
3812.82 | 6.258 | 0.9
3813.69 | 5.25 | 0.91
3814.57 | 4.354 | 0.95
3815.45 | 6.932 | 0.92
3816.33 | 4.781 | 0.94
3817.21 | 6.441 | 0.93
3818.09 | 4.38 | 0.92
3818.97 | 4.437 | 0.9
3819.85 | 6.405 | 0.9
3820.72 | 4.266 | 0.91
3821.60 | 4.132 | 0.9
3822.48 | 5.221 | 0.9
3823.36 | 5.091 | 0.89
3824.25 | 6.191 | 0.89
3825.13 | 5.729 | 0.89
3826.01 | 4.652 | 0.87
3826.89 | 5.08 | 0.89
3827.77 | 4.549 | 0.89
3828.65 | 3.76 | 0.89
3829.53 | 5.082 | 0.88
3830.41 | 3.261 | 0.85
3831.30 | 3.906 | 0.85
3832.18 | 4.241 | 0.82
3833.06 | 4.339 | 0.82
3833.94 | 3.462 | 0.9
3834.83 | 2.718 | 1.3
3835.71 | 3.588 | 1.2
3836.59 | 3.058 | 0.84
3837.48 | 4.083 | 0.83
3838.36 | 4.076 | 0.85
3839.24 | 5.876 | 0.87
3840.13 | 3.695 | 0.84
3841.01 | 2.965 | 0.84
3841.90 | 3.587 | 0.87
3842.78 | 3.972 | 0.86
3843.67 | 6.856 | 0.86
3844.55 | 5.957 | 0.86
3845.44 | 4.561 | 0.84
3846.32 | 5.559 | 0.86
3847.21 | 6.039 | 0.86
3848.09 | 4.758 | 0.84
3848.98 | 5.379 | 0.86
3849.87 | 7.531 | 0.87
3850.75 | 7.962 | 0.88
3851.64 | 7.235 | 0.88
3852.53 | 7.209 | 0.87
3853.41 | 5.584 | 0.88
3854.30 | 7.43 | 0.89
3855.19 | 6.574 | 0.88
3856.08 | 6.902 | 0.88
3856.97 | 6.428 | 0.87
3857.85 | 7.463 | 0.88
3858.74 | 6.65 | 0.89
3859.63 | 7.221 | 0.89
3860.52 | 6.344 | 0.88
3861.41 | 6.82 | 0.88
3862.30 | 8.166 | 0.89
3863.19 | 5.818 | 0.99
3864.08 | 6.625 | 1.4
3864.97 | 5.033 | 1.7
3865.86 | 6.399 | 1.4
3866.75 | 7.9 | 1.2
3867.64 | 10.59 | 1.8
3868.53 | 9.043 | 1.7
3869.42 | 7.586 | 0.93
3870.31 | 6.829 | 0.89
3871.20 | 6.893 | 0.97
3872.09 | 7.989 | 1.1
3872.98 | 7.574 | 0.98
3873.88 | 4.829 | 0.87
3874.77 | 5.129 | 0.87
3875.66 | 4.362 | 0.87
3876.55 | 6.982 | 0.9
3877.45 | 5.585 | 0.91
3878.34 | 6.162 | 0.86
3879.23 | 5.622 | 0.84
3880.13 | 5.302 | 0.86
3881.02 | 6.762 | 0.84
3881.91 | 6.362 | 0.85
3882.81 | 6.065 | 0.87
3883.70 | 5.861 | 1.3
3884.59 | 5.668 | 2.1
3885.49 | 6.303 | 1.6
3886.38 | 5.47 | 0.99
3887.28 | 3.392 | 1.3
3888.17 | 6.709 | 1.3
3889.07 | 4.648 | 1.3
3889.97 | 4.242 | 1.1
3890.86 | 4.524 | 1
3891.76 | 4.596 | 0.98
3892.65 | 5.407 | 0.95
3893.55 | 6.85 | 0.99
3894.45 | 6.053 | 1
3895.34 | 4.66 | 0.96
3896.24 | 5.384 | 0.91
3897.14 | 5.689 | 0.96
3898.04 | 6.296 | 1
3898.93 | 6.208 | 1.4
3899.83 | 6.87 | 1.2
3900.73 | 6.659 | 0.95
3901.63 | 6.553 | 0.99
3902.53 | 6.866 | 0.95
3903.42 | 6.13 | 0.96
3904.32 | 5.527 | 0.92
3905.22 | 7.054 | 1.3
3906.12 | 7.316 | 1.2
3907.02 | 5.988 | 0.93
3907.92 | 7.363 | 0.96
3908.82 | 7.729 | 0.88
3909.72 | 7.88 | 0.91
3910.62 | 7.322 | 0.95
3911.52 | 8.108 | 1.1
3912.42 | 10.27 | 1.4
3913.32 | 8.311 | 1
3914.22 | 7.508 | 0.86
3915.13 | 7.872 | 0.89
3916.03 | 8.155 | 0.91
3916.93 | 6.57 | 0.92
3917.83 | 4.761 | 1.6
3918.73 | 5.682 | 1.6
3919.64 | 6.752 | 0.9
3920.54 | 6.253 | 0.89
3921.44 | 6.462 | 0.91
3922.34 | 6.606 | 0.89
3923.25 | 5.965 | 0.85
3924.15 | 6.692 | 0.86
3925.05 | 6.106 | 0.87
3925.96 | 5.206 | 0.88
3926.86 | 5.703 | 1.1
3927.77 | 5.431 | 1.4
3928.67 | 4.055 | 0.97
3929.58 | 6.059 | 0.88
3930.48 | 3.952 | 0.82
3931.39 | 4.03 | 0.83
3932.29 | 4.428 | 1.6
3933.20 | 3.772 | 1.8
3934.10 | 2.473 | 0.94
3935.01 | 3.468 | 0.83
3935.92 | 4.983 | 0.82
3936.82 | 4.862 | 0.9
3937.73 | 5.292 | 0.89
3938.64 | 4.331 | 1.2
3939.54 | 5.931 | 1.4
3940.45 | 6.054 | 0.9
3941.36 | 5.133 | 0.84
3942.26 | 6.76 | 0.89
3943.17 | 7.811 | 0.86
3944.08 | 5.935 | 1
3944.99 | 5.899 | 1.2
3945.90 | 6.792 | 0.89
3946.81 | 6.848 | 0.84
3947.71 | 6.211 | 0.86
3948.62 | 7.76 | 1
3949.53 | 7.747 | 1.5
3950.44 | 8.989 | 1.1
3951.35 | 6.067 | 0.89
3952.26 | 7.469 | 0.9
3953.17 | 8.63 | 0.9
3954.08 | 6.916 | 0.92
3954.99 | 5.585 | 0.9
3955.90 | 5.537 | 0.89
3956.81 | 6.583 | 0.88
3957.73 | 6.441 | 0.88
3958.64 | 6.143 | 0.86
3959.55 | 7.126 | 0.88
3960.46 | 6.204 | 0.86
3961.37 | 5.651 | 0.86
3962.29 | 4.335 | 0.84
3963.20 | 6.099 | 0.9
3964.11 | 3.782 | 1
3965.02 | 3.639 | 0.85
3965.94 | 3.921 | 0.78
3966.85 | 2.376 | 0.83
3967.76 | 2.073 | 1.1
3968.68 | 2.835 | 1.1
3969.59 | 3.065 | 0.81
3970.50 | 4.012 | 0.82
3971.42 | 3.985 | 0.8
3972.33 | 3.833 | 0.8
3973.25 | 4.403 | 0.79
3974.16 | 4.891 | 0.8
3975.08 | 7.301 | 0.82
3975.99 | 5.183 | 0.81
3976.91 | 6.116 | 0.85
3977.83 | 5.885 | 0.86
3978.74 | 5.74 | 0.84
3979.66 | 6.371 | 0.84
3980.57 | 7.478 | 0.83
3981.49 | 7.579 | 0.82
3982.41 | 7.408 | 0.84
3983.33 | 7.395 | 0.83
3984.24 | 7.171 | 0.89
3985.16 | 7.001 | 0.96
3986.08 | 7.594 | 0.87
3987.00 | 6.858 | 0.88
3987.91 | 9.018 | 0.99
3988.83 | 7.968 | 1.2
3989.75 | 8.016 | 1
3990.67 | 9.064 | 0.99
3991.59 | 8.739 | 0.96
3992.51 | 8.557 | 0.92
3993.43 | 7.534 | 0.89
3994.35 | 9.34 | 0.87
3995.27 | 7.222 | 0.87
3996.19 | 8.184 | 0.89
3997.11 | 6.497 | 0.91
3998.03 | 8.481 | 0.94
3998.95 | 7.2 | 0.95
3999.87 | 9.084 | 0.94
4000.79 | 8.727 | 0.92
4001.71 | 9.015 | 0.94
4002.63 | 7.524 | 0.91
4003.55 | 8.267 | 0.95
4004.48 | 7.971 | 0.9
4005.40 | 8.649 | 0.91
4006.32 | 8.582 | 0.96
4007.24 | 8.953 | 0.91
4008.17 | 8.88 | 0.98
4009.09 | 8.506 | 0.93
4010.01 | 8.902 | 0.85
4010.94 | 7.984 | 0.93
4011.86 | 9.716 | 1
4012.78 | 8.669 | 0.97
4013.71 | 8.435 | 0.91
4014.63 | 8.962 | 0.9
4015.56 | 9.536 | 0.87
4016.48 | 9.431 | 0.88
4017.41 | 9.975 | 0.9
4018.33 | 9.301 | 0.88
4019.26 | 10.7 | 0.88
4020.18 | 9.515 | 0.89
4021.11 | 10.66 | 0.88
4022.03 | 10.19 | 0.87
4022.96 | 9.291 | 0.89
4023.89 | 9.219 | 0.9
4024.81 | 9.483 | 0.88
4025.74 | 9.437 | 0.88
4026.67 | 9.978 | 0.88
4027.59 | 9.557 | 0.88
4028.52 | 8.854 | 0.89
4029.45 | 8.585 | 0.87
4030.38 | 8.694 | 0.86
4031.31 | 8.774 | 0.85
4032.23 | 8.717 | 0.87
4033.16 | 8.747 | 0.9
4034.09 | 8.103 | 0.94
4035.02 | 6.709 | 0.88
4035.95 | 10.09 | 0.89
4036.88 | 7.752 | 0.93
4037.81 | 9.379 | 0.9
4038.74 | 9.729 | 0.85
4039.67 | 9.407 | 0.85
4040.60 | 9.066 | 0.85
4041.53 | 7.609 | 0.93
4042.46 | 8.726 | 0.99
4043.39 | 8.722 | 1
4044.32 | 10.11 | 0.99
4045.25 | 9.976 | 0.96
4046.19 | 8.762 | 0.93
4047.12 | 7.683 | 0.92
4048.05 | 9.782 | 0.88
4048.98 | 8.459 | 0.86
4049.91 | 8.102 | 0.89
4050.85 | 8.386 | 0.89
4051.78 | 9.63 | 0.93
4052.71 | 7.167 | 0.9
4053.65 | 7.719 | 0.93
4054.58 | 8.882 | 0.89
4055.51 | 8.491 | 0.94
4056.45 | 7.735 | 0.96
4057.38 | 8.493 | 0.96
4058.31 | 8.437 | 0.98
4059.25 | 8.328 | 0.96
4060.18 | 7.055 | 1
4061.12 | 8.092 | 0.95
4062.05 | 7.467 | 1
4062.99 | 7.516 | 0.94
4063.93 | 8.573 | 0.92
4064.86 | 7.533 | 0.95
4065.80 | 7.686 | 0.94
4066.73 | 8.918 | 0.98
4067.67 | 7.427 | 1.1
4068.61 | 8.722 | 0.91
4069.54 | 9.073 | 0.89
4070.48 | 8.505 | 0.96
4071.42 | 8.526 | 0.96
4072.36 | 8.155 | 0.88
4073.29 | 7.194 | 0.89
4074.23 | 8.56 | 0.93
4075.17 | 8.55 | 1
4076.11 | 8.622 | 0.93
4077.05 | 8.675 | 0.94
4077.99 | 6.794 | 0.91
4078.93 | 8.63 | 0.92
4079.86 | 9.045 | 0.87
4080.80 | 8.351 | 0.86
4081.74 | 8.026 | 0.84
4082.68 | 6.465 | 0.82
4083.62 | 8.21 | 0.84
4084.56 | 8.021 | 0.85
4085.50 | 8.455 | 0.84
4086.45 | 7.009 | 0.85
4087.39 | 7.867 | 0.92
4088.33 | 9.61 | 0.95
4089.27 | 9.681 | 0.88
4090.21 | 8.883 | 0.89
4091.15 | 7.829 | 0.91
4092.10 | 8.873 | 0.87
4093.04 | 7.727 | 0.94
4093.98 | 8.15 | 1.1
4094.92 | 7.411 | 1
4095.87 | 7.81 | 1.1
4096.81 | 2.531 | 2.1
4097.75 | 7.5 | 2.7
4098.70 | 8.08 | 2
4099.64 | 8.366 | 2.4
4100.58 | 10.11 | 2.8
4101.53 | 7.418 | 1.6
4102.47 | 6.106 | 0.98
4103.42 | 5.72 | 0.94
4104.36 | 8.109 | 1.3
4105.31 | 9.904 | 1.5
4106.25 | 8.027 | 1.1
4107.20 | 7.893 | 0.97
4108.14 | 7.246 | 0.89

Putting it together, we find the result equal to 1.5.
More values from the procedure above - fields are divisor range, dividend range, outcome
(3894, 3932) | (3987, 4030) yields 1.44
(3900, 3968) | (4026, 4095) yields 1.48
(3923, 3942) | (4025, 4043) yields 1.88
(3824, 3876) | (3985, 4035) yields 1.64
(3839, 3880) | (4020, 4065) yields 1.51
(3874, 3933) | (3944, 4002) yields 1.11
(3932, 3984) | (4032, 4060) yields 1.60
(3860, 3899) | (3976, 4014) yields 1.37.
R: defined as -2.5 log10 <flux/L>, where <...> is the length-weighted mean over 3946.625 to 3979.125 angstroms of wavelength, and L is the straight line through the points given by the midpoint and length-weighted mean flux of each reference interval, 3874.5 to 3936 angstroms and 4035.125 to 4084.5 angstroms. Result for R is 0.23 mag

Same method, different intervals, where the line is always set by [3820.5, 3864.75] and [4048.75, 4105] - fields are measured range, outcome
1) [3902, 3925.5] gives -0.13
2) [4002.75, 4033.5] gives -0.23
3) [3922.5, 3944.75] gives 0.22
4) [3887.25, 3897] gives 0.14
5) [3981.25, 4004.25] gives -0.13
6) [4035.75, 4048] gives -0.18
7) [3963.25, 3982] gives 0.40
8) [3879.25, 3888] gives 0.02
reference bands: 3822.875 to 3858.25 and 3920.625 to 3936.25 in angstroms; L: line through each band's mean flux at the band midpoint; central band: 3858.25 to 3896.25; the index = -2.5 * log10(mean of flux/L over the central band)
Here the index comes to -0.21 mag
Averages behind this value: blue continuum 5.16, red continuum 5.05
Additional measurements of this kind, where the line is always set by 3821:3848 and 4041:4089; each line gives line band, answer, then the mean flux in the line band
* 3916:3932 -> 0.045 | 5.73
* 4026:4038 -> -0.133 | 8.76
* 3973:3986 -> 0.066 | 6.49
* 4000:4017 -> -0.183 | 8.72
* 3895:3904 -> -0.104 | 6.14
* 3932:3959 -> 0.054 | 6.04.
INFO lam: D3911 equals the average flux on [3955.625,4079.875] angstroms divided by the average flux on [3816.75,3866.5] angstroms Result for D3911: 1.5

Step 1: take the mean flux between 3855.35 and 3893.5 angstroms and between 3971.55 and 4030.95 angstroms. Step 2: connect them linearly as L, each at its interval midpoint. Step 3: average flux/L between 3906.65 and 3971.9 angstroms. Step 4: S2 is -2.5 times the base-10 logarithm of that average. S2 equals 0.22 mag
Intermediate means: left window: 6.3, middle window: 5.87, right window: 8.16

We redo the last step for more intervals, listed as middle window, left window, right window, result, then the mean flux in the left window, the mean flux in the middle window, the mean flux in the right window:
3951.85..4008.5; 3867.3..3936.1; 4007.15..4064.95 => 0.17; 6.13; 6.64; 8.82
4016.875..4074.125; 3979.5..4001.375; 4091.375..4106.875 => -0.13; 7.88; 8.71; 7.62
